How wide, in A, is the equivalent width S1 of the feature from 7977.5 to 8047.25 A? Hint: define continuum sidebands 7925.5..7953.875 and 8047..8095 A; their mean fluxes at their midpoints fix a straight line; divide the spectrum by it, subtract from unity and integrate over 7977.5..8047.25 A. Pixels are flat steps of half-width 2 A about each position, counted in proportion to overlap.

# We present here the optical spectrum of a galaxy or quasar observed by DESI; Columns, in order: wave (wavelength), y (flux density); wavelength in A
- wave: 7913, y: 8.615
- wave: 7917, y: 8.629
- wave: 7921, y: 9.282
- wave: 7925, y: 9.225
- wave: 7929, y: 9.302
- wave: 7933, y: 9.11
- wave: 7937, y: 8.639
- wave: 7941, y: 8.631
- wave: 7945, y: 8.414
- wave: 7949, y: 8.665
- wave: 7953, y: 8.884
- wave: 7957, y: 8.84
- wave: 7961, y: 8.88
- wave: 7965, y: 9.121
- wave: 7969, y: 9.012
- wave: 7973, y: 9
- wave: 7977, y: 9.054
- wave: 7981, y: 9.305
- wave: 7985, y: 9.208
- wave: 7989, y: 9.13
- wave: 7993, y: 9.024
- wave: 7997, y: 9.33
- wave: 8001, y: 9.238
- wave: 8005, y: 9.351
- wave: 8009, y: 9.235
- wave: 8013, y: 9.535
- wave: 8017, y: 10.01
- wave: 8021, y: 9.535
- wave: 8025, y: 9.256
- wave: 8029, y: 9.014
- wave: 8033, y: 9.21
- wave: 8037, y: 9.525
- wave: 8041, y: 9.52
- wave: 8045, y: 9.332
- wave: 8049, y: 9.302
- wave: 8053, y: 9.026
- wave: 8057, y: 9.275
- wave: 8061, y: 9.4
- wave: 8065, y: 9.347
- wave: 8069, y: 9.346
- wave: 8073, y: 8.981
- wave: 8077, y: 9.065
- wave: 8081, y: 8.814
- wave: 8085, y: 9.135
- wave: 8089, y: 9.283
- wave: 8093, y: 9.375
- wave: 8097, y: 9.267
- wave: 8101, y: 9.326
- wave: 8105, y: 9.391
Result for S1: -2.3 A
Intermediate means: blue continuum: 8.83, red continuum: 9.2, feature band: 9.33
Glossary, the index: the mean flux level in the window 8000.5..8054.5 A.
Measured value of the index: 9.37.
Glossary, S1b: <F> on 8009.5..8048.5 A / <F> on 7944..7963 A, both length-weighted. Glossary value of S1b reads 1.08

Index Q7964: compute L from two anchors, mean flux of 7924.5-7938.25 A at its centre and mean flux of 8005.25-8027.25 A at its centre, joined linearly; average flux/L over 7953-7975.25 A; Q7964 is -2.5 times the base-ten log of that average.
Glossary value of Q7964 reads 0.03 mag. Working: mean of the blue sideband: 9.08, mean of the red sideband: 9.5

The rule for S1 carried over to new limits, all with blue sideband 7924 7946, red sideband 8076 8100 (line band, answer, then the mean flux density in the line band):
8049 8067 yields -0.3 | 9.27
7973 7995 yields -0.4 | 9.13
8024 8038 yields -0.3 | 9.23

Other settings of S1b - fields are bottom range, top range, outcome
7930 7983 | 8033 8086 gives 1.04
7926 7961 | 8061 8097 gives 1.04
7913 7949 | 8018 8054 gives 1.05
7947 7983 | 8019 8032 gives 1.03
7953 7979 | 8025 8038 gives 1.03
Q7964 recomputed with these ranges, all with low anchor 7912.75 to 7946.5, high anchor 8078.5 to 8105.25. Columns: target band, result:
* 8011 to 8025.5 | -0.06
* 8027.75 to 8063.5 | -0.02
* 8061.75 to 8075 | -0.01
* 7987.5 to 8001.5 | -0.02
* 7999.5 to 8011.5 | -0.03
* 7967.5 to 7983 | -0.01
